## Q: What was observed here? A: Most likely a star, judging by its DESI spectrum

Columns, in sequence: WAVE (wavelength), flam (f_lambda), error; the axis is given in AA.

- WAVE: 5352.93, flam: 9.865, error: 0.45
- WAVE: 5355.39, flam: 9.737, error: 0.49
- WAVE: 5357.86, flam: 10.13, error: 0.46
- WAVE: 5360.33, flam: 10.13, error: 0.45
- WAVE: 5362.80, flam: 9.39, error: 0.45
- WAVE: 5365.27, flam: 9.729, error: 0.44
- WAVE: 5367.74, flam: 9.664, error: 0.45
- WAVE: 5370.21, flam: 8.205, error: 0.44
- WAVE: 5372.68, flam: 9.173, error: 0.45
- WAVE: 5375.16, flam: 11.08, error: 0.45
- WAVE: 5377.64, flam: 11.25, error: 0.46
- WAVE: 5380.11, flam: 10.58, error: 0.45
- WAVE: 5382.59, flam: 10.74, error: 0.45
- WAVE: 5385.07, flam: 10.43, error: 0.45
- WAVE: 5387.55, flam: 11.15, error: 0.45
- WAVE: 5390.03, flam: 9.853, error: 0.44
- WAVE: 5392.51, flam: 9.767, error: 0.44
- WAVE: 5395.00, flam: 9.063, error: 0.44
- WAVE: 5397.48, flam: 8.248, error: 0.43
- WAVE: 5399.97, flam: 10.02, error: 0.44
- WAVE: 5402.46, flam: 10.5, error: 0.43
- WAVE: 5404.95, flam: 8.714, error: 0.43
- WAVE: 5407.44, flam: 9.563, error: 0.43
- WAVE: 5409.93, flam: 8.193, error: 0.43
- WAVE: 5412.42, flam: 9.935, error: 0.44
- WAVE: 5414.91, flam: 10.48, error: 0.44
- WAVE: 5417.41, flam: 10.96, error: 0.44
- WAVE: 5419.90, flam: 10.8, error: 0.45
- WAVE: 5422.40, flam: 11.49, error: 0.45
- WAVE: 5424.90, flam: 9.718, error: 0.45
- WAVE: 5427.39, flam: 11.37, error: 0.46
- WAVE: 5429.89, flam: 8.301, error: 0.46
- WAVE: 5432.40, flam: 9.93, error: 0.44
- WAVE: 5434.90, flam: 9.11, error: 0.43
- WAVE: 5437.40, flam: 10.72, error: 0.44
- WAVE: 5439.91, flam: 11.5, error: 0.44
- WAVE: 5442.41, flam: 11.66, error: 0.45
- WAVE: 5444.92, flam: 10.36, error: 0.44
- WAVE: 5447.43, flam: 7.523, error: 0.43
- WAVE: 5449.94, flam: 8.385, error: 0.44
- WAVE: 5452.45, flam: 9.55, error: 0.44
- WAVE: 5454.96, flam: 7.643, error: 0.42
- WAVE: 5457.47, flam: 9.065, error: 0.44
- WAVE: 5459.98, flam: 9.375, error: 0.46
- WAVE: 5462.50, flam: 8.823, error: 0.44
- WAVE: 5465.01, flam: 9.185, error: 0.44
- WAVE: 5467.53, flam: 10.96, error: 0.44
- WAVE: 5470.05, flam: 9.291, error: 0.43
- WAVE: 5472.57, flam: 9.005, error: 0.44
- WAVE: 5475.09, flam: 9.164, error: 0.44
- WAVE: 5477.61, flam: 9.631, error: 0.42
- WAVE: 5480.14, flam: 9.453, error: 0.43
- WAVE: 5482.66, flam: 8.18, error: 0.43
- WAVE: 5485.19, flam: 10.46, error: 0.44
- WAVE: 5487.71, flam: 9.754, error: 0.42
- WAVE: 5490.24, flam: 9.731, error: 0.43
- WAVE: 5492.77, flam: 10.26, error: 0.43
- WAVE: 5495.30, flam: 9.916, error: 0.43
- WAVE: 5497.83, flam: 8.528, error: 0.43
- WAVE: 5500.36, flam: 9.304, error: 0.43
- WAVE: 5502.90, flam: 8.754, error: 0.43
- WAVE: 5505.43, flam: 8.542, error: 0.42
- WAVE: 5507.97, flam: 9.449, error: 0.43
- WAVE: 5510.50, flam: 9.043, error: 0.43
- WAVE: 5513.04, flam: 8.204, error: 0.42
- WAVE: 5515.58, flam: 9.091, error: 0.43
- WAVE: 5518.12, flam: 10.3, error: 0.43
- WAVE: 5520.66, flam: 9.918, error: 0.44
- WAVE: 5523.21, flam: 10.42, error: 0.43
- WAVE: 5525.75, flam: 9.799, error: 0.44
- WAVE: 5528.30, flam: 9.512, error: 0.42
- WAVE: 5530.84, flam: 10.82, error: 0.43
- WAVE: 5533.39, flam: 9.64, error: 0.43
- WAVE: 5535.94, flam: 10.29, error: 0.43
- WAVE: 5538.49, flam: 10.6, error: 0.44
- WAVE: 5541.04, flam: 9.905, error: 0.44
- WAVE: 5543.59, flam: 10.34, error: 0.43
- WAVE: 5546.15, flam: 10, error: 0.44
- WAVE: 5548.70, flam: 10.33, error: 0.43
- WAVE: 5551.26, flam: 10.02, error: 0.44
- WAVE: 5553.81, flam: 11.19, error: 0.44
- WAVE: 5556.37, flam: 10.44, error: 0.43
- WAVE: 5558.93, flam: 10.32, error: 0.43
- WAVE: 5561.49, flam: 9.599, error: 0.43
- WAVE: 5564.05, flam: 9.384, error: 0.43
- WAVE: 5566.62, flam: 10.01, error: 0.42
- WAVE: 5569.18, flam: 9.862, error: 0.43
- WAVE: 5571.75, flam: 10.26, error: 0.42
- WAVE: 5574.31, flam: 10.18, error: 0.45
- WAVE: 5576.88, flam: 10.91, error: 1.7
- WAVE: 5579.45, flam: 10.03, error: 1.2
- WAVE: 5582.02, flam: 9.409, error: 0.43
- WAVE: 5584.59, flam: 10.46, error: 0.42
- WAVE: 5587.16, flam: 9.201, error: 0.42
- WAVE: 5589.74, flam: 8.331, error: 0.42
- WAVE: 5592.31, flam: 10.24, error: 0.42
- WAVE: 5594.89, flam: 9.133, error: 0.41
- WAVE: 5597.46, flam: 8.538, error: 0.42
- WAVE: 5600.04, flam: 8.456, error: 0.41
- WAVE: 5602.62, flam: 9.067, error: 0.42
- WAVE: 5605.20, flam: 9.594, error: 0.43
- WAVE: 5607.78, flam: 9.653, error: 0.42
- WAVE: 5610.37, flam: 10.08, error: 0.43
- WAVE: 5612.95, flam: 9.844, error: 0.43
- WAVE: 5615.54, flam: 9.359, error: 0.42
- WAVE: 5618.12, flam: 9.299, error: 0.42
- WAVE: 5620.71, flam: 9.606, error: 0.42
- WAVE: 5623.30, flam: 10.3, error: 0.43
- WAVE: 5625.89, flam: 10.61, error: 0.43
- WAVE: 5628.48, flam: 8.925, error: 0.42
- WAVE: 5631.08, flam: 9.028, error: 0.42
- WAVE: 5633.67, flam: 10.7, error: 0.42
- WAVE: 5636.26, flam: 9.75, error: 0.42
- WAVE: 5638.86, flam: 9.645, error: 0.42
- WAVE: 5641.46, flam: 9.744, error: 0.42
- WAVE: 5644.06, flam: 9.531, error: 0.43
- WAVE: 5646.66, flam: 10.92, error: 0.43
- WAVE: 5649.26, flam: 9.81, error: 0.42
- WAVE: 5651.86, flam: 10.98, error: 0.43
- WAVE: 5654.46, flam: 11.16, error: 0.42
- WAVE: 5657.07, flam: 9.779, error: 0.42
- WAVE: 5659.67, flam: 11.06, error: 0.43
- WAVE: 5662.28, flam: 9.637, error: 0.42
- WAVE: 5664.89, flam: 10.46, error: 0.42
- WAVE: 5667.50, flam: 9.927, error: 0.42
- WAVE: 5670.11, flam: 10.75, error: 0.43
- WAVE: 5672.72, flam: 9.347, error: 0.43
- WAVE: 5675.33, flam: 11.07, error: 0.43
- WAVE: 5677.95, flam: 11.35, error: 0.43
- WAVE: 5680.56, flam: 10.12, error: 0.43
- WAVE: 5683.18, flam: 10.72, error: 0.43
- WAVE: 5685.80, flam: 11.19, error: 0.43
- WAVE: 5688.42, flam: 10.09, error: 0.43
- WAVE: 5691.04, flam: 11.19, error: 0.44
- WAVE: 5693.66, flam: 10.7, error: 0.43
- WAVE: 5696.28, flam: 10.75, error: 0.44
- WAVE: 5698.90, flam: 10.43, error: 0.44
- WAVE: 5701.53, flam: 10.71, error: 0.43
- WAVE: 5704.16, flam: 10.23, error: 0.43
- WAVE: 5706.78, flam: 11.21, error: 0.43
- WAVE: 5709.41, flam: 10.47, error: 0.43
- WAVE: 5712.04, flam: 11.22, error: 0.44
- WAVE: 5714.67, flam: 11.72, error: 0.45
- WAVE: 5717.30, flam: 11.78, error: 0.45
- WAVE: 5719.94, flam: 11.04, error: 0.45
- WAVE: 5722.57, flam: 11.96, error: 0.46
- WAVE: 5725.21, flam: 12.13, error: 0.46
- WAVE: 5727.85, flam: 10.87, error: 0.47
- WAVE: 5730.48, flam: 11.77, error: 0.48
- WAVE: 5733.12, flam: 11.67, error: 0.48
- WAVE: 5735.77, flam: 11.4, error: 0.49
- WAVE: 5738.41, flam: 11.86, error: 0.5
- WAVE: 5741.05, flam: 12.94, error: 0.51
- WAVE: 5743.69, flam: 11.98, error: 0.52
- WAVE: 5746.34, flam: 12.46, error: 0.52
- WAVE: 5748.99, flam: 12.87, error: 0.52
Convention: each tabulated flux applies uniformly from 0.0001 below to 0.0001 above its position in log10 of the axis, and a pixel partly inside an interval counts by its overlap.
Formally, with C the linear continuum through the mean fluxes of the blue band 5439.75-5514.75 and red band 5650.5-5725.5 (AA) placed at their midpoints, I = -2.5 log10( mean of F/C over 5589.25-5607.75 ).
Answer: 0.12 mag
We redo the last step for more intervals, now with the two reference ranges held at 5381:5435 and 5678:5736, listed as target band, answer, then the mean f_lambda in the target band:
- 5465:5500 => 0.07 mag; 9.54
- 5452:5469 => 0.10 mag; 9.22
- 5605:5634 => 0.11 mag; 9.72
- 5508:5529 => 0.09 mag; 9.53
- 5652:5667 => 0.05 mag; 10.4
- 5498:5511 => 0.15 mag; 8.98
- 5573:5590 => 0.08 mag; 9.88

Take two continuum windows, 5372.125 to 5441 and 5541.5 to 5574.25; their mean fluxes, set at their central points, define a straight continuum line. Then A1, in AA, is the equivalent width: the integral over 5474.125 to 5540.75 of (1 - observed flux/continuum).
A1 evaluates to 3.6 AA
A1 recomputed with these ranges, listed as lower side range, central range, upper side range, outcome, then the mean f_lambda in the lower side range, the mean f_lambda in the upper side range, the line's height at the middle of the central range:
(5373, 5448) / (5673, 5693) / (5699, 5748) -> 1.0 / 10.1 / 11.5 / 11.3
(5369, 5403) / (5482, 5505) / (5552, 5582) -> 1.5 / 9.99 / 10.2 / 10.1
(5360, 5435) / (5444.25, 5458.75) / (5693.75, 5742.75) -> 2.1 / 9.93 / 11.3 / 10.2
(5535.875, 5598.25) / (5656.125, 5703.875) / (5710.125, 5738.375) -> 2.5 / 9.96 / 11.5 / 11.1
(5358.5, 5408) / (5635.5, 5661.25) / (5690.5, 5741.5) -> 1.8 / 9.87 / 11.3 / 11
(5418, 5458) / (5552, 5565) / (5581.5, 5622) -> -0.9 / 9.85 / 9.39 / 9.51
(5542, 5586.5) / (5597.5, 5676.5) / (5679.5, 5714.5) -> 4.2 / 10.1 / 10.7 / 10.5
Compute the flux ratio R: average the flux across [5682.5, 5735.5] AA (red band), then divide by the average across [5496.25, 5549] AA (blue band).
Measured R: 1.15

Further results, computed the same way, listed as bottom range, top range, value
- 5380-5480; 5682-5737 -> 1.14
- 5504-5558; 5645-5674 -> 1.04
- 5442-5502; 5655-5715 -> 1.13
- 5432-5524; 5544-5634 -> 1.03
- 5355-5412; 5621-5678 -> 1.04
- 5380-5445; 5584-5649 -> 0.95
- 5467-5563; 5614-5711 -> 1.06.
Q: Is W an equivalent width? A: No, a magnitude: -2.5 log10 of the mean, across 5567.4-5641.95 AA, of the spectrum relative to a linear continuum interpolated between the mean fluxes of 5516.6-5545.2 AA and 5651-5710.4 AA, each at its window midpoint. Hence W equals 0.074 mag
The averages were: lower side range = 10.1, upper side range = 10.6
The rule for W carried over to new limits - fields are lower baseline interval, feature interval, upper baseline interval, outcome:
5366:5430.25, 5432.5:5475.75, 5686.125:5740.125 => 0.08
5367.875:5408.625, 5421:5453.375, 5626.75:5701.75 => 0.00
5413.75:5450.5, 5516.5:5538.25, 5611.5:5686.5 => 0.01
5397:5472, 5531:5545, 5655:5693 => -0.02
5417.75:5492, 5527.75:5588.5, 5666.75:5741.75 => 0.01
